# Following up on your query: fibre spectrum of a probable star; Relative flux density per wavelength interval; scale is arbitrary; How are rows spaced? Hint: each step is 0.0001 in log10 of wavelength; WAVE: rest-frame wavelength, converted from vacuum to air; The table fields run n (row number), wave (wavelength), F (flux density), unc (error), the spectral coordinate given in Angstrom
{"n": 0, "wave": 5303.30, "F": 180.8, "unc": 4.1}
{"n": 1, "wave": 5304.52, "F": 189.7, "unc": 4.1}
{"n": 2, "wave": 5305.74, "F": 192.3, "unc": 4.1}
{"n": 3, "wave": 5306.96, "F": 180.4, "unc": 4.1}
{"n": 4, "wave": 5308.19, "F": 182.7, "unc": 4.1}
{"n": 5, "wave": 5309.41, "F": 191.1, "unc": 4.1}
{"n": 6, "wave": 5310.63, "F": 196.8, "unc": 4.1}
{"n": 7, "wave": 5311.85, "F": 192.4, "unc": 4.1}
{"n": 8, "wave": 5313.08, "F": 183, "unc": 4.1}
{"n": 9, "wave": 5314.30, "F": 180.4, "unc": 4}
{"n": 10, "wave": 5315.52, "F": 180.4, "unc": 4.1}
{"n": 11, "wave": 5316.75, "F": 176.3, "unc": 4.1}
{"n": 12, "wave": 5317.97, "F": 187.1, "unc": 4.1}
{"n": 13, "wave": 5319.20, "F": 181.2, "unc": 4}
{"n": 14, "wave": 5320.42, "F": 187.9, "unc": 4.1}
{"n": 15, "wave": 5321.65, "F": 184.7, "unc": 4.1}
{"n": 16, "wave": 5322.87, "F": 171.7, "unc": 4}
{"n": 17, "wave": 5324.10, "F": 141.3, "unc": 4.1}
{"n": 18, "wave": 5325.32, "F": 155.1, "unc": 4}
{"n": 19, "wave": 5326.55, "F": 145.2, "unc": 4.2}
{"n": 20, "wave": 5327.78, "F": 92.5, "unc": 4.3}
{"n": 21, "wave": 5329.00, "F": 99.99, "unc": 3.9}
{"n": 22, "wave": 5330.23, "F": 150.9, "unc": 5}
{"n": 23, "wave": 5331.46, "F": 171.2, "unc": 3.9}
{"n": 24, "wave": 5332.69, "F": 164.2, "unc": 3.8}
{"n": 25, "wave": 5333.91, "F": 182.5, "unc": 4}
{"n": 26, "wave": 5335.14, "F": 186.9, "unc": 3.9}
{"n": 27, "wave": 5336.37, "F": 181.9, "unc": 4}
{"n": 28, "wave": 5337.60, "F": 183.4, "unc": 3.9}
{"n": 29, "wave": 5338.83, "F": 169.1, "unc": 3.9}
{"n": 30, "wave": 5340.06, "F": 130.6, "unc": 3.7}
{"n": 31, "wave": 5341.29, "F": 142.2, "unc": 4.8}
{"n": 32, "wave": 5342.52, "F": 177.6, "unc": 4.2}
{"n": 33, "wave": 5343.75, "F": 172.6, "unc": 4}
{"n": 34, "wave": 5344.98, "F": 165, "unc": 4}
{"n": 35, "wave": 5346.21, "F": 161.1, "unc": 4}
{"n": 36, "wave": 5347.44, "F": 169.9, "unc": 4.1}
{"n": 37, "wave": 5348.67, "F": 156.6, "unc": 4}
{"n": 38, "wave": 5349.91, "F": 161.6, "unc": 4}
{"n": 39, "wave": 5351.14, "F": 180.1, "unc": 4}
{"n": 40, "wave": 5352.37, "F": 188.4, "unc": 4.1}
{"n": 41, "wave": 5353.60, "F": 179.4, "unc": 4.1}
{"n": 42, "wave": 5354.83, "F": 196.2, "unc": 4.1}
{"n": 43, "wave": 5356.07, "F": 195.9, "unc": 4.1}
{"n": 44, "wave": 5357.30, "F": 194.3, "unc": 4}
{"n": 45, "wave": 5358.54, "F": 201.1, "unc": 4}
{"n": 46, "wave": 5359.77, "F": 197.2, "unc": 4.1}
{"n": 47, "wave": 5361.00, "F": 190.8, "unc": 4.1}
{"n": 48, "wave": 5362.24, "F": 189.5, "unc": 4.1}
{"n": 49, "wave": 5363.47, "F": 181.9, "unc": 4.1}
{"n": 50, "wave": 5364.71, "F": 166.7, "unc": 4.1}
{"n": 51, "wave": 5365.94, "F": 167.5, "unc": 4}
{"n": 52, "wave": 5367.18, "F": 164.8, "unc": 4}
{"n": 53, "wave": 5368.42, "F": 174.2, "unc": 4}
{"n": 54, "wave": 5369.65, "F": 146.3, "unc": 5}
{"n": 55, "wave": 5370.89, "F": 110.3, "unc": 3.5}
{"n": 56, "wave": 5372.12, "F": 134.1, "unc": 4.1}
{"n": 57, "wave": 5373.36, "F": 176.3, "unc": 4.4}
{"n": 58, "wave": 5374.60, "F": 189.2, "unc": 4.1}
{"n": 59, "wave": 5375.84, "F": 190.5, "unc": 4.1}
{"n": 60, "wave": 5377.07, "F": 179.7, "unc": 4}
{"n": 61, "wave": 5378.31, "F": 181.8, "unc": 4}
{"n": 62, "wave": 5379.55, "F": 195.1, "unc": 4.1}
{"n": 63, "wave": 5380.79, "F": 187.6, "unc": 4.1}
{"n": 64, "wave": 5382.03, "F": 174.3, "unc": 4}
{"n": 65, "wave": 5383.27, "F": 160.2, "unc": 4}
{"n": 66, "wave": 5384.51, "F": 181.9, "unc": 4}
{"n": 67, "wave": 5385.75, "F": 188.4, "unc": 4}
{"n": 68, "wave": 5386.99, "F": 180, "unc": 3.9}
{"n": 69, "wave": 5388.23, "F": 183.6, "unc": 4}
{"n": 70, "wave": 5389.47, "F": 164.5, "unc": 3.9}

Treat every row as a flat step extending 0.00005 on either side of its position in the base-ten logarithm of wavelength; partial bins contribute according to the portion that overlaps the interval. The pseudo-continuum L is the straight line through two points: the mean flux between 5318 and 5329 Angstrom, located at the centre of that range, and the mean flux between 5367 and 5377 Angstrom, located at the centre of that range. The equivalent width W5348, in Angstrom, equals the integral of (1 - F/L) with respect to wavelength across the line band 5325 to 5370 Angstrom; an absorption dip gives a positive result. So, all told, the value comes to -2.81 Angstrom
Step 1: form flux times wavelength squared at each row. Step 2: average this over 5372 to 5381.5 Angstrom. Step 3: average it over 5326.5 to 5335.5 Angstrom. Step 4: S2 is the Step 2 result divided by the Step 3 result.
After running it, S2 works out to 1.2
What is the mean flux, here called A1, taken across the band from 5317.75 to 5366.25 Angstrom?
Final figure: 170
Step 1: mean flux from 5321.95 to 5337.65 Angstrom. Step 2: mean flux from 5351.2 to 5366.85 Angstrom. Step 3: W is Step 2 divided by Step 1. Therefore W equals 1.20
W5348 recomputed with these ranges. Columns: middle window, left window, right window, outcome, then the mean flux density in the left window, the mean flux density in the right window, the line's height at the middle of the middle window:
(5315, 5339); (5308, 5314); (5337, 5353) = 1.9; 189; 166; 178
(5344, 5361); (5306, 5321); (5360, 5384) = -0.4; 185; 172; 176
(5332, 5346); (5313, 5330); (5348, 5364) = 0.4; 161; 186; 173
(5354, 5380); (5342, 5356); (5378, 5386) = 0.1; 174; 181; 178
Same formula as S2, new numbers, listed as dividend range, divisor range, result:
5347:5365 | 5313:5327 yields 1.08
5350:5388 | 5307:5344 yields 1.08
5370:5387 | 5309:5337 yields 1.05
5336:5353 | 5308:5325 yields 0.93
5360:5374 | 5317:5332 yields 1.07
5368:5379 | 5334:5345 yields 0.99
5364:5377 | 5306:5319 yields 0.90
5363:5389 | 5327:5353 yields 1.08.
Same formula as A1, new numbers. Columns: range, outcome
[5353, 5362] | 193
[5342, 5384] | 175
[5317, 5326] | 173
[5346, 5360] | 182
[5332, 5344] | 169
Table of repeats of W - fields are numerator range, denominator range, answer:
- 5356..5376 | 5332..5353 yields 1.03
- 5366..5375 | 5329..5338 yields 0.92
